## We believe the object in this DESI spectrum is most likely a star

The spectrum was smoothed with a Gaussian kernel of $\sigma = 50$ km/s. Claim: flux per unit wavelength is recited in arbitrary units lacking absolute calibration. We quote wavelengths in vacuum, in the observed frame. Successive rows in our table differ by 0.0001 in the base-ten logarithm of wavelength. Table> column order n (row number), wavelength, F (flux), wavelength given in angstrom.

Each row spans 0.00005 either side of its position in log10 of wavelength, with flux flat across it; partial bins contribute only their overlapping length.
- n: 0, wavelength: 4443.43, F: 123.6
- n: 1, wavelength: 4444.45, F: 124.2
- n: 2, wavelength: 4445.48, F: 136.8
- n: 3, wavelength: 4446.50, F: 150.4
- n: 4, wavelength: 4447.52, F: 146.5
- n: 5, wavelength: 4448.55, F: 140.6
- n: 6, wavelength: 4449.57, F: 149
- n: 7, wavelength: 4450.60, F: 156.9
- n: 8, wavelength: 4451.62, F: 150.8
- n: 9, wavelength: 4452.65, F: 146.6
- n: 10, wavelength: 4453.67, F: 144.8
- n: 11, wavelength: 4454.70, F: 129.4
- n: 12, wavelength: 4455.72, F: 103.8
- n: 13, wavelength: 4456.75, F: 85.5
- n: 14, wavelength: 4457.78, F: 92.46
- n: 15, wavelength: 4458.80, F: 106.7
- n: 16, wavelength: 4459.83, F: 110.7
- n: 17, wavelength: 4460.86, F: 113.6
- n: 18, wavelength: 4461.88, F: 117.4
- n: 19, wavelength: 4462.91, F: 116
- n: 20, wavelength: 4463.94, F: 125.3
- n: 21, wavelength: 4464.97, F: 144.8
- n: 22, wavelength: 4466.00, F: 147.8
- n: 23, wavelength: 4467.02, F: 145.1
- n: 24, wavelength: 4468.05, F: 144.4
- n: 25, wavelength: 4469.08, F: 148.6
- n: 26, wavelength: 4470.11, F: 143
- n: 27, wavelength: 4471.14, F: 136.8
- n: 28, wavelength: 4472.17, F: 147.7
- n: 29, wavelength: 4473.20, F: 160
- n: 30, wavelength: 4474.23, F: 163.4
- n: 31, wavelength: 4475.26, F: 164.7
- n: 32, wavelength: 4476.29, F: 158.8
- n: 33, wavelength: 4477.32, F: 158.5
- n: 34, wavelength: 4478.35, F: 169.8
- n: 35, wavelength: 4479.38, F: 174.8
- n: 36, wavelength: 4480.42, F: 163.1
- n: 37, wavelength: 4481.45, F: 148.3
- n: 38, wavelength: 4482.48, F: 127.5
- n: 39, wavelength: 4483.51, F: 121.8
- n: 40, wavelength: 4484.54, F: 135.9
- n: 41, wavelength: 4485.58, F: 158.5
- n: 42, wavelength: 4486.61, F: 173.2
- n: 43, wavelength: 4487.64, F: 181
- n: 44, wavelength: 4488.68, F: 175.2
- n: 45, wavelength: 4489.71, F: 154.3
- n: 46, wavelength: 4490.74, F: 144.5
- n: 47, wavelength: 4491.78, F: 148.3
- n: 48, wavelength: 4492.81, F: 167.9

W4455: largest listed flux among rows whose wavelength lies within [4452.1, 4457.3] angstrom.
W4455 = 146.6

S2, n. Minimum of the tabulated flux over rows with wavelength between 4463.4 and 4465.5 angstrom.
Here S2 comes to 125.3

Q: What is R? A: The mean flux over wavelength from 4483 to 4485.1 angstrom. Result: 129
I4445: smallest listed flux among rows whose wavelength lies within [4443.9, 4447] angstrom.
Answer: 124.2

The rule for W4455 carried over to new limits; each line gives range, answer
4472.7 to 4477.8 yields 164.7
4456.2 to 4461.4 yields 113.6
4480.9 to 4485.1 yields 148.3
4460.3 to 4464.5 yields 125.3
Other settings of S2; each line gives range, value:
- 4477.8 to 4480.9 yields 163.1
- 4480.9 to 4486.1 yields 121.8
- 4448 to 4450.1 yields 140.6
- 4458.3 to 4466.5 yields 106.7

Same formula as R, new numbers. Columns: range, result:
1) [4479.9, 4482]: 155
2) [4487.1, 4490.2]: 170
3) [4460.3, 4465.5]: 123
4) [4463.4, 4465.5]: 135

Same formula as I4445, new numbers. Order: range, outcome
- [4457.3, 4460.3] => 92.46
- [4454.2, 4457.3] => 85.5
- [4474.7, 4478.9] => 158.5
